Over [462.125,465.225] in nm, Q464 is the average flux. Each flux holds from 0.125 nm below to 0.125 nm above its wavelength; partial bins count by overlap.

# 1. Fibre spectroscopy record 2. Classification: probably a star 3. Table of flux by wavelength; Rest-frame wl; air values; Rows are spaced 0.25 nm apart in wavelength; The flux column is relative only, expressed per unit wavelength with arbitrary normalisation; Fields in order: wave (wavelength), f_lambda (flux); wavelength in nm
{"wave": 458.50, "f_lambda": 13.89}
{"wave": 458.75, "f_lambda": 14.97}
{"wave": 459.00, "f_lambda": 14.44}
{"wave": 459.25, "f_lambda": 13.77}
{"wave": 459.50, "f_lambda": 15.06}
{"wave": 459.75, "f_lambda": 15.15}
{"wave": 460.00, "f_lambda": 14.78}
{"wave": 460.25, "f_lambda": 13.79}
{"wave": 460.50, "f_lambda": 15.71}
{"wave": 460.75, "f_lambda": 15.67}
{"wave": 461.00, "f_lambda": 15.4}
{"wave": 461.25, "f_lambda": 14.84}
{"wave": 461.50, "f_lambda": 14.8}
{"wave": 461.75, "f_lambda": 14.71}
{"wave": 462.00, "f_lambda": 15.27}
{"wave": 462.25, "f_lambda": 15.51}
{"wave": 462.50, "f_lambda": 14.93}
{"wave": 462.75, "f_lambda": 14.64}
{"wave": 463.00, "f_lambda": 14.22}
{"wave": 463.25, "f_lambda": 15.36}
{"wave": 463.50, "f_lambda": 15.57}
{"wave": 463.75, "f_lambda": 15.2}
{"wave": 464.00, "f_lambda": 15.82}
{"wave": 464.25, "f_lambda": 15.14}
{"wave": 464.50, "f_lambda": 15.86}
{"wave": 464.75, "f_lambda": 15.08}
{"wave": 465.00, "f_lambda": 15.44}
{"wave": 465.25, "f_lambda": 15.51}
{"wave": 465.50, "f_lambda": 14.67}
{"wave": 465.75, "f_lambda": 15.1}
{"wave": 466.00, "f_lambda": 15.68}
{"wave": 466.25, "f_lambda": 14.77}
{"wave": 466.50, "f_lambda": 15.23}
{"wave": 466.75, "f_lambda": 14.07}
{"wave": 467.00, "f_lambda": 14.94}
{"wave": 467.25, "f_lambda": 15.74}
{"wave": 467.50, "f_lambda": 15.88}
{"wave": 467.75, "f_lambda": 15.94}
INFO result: 15.2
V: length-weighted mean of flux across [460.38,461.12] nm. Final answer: 15.6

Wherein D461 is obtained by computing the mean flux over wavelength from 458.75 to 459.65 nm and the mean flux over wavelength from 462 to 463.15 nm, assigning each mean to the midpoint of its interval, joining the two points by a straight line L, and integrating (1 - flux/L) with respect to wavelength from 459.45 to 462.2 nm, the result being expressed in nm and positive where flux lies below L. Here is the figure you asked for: -0.06 nm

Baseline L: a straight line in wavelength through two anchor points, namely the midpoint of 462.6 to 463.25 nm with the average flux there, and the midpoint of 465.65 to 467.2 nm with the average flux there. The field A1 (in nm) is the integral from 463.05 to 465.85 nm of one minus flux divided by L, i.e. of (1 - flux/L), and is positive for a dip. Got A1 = -0.099 nm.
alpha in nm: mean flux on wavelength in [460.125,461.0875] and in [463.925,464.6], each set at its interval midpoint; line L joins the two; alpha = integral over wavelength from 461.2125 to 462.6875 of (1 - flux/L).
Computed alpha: 0.03 nm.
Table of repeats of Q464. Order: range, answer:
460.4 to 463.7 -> 15.1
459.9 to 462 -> 15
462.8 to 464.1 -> 15.2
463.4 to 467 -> 15.2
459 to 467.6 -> 15.1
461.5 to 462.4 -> 15.1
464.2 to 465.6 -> 15.3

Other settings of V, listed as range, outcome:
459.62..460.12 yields 15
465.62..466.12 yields 15.4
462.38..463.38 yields 14.8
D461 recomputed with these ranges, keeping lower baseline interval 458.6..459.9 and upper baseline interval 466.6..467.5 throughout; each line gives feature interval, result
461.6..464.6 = -0.06 nm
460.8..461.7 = -0.02 nm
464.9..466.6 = -0.02 nm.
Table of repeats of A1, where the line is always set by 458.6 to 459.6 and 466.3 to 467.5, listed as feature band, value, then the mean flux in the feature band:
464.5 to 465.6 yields -0.024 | 15.3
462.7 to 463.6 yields -0.009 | 15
